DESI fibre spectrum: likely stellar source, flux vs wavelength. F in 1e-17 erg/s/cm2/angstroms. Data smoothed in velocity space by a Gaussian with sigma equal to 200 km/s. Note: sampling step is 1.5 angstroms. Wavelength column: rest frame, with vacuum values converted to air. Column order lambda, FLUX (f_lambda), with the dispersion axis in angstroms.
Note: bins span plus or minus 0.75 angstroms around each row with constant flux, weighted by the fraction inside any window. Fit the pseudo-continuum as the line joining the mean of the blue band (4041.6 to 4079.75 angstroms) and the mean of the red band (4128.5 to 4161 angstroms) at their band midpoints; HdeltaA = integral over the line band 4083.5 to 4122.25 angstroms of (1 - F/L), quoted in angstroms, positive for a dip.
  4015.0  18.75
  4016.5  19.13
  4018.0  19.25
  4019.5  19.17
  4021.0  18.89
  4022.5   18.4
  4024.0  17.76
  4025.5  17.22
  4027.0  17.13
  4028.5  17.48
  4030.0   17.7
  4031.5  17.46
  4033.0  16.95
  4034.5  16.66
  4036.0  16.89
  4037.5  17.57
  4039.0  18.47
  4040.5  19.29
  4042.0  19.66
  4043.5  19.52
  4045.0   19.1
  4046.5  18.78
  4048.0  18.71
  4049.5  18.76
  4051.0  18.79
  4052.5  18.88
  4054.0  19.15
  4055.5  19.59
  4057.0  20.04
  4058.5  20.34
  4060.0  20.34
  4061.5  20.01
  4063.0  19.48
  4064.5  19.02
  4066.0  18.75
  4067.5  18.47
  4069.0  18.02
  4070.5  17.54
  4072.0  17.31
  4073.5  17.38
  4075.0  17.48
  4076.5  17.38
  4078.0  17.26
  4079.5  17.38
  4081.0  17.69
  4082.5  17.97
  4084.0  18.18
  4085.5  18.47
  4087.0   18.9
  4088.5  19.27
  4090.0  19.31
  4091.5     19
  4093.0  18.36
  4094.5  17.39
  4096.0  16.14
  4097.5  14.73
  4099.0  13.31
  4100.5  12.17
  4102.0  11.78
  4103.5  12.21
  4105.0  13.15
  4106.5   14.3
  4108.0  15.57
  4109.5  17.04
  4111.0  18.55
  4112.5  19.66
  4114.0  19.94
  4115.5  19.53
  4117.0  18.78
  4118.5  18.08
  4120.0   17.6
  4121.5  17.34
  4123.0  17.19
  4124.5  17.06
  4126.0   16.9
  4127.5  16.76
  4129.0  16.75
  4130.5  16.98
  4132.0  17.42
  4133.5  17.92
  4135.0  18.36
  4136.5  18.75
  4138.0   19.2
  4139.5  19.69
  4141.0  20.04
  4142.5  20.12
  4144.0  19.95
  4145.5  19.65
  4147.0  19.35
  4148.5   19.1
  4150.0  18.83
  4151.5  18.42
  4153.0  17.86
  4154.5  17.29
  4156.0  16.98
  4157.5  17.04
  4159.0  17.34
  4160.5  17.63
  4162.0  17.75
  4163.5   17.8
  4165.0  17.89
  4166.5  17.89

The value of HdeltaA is 3.6 angstroms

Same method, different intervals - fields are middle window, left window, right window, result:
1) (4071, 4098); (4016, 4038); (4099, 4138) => -1.0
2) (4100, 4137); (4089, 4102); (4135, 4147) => 2.2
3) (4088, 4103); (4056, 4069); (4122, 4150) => 2.3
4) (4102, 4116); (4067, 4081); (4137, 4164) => 1.3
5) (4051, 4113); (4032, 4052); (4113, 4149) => 3.1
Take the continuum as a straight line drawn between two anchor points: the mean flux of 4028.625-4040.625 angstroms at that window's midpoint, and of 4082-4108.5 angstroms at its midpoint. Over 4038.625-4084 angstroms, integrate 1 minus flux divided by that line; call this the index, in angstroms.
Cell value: -4.7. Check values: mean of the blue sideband 17.5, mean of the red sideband 16.1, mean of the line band 18.7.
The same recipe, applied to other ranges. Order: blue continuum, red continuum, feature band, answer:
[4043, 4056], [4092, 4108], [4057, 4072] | -1.2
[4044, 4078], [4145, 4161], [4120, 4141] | 0.5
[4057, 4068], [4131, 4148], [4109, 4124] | 0.7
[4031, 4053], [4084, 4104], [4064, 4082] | -0.6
